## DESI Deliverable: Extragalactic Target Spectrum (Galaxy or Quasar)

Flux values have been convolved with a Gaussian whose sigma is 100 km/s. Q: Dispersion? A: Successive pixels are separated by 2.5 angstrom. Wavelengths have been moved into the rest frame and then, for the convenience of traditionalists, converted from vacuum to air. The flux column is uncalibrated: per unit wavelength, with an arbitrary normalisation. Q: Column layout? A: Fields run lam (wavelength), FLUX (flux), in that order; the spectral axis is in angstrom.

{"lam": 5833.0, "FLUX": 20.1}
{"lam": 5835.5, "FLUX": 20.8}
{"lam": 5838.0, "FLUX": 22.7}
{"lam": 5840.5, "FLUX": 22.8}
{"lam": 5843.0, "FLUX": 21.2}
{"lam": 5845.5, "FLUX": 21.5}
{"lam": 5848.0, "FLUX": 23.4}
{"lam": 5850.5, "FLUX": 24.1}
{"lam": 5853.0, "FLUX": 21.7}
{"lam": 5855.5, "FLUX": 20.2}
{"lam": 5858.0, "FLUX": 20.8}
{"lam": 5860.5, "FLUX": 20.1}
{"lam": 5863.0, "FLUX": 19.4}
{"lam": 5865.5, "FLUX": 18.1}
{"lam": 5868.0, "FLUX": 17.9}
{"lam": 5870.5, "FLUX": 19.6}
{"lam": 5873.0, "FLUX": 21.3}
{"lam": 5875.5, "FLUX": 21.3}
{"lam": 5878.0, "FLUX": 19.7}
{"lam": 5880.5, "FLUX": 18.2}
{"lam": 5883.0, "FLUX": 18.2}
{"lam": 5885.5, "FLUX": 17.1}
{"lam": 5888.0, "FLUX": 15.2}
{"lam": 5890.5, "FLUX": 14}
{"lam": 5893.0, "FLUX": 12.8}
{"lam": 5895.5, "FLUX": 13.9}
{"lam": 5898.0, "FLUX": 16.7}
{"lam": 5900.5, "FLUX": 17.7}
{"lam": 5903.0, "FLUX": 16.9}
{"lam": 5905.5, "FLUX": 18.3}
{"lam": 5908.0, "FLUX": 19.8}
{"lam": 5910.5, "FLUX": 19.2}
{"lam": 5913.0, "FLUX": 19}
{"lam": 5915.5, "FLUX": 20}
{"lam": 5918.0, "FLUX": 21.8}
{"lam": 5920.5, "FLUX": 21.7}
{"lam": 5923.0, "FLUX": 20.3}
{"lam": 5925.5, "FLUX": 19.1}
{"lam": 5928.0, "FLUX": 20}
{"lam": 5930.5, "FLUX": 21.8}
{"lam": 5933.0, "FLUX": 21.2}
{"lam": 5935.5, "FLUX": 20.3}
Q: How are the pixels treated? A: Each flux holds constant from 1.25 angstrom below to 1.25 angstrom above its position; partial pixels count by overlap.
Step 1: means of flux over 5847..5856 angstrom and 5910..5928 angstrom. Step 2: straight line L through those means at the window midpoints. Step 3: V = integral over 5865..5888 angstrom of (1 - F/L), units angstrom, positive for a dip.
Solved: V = 3.0 angstrom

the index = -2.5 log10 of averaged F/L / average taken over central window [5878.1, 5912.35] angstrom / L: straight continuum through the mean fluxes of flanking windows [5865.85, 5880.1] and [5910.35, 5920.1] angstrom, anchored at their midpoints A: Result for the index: 0.18 mag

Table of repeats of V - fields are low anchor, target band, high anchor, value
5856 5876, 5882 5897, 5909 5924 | 3.6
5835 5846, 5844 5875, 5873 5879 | 0.8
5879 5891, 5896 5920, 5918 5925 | 0.8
